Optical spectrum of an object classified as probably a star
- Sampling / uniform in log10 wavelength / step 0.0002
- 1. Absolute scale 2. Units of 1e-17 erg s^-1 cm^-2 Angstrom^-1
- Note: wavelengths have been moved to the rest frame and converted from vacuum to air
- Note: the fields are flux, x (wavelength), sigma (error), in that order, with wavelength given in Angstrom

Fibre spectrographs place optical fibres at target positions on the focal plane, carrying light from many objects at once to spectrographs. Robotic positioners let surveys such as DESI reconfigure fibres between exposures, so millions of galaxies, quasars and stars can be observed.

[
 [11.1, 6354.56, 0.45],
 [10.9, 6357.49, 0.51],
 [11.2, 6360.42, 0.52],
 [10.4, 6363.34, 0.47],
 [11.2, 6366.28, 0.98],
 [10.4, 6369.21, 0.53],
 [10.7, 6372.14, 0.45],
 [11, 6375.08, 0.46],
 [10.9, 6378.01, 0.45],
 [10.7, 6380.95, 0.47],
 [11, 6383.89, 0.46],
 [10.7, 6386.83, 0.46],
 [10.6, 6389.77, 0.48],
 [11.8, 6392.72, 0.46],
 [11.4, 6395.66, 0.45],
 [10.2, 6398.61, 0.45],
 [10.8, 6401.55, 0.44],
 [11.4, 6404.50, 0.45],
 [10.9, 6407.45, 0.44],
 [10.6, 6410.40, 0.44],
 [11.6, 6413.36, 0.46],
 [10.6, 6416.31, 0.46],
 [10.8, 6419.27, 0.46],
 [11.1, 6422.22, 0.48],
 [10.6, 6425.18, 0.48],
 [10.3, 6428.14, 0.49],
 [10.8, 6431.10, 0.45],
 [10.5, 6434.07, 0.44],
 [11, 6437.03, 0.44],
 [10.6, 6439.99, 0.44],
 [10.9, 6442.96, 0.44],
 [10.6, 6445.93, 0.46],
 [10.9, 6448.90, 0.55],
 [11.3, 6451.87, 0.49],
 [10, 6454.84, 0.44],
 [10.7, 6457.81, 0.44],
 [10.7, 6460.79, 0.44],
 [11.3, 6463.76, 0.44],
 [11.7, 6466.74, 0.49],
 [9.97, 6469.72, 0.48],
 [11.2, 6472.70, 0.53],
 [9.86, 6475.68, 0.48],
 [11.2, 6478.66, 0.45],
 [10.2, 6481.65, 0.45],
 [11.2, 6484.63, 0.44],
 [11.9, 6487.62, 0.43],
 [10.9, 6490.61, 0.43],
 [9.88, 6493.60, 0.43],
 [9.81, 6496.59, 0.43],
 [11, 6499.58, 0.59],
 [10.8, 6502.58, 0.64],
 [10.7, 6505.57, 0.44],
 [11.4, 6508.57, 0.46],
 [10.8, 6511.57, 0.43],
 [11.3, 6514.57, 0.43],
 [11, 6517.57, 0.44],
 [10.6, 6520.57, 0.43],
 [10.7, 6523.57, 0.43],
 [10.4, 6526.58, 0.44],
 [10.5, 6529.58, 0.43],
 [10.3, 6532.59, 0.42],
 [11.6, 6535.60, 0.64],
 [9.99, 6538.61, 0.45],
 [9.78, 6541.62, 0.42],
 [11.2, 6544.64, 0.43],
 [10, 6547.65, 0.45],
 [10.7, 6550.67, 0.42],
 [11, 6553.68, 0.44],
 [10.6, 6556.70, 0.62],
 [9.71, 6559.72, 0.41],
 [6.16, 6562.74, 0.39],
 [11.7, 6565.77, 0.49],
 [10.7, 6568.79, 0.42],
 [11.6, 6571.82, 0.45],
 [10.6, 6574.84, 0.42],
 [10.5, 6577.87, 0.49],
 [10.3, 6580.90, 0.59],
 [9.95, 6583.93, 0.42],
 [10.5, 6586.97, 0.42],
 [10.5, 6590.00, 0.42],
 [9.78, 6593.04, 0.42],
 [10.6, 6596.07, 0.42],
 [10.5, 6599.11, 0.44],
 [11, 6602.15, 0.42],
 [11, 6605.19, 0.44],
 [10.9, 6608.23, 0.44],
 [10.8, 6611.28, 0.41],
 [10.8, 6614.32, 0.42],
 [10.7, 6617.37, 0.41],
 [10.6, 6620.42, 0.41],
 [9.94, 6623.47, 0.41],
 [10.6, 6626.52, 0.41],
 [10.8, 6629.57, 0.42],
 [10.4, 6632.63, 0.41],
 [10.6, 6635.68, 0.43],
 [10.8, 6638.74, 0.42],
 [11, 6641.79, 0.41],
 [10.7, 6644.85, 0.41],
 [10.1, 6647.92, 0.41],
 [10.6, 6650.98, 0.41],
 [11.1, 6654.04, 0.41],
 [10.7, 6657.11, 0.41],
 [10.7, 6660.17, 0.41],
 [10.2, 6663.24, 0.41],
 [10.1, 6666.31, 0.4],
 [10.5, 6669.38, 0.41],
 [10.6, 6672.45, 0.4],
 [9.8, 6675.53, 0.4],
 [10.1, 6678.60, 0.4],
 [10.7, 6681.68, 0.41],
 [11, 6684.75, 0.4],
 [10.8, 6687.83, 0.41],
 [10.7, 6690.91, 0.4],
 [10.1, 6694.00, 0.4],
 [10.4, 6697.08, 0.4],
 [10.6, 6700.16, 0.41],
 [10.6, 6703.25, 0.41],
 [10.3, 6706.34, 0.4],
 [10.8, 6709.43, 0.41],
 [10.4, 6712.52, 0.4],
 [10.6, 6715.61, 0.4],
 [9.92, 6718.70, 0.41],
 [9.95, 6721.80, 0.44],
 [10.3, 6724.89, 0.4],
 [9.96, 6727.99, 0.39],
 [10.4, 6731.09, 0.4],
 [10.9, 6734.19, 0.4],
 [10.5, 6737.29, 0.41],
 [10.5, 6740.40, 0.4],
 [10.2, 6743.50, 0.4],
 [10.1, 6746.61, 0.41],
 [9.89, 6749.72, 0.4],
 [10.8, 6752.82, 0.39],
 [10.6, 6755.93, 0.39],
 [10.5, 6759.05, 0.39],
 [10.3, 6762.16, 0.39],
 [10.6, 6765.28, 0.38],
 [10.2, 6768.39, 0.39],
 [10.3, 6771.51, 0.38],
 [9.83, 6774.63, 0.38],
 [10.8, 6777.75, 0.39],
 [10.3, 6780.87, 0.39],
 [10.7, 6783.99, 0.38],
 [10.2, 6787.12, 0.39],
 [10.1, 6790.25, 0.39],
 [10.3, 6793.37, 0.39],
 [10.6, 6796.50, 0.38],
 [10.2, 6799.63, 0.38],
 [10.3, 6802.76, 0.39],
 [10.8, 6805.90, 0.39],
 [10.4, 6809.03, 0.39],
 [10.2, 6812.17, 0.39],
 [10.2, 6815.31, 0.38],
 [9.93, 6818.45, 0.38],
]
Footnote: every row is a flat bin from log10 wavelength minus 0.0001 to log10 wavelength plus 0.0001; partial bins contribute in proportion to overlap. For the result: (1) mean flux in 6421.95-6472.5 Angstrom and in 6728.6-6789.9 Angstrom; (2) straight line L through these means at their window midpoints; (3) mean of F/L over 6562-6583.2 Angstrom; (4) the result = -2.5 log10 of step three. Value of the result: 0.03 mag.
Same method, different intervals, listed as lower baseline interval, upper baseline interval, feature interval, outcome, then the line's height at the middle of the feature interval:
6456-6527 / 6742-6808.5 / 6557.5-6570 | 0.117 mag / 10.7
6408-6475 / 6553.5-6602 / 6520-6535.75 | -0.014 mag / 10.5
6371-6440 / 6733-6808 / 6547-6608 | 0.026 mag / 10.6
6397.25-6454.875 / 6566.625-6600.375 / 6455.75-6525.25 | -0.013 mag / 10.7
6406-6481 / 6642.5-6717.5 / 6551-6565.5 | 0.104 mag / 10.7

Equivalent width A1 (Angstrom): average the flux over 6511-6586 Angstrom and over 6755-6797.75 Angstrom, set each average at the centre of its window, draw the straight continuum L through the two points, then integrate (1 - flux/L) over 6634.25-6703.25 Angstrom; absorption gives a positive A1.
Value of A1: -0.8 Angstrom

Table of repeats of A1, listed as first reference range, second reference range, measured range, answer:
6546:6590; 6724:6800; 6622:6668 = -1.0 Angstrom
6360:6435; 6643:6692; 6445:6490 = -0.4 Angstrom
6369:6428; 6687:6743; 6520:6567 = 1.7 Angstrom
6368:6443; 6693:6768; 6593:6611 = -0.2 Angstrom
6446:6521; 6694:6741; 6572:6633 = 0.2 Angstrom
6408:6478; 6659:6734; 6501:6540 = -0.4 Angstrom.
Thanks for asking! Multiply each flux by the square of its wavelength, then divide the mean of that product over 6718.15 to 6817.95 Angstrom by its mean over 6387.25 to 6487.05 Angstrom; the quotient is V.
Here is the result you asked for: 1.05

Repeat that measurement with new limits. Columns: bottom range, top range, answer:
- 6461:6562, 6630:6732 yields 1.03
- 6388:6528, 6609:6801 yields 1.04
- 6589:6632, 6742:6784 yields 1.02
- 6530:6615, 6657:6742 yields 1.04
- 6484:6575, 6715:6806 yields 1.05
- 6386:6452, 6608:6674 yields 1.04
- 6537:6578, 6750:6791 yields 1.08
